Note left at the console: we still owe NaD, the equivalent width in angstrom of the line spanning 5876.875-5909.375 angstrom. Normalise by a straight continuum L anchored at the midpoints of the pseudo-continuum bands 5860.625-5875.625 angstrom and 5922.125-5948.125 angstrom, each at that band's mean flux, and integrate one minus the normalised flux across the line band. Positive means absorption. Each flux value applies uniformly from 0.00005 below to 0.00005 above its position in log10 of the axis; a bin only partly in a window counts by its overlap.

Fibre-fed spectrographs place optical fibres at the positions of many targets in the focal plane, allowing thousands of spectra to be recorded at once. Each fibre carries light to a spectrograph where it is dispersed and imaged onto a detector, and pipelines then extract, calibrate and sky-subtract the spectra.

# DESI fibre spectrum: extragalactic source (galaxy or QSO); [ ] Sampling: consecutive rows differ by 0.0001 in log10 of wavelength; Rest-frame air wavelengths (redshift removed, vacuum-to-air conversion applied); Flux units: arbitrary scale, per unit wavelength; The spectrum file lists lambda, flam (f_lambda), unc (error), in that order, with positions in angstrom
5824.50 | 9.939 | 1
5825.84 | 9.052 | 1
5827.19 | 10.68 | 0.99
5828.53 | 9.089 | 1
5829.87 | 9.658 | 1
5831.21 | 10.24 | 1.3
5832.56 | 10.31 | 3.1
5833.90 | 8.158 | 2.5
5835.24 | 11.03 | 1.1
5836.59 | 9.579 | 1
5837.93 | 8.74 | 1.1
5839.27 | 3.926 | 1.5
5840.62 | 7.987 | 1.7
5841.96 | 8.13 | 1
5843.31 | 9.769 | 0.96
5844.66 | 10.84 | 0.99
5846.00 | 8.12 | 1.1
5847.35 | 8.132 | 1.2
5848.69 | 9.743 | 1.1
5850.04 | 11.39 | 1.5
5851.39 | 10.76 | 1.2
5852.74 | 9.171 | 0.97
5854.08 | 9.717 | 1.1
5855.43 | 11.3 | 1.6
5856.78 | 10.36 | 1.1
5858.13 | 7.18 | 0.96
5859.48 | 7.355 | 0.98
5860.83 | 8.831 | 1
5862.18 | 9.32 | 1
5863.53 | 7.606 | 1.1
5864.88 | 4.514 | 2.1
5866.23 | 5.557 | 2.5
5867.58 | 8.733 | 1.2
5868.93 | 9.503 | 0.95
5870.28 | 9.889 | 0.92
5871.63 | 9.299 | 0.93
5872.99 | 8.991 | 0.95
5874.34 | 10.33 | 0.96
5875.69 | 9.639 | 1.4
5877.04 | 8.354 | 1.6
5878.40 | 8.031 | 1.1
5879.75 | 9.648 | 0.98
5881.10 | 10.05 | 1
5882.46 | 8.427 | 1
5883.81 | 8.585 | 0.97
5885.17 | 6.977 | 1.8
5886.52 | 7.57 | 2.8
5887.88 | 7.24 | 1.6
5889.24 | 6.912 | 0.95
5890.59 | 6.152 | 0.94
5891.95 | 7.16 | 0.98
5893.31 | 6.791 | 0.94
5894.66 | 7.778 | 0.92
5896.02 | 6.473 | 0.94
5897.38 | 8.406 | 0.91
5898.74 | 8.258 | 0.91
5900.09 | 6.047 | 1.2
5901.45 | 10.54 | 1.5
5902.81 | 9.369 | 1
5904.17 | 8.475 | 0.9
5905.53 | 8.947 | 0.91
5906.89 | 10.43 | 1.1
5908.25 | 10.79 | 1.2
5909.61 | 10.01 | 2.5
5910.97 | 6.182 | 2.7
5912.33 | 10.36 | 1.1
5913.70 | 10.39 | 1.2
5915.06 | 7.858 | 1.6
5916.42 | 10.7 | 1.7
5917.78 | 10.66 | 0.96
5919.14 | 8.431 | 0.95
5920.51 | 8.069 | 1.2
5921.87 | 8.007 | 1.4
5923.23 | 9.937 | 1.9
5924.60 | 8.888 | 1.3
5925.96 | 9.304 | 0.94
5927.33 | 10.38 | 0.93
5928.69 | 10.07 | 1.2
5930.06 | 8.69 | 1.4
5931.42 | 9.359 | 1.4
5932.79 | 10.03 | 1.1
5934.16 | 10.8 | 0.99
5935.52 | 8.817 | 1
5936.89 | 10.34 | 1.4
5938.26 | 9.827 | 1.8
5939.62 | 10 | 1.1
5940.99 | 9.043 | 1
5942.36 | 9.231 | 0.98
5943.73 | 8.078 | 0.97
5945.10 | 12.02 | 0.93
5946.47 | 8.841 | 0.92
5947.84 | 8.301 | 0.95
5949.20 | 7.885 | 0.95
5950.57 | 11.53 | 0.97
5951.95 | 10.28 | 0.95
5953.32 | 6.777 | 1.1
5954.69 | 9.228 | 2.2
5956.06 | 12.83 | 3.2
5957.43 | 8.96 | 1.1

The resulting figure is 2.3 angstrom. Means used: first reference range 8.46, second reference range 9.57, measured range 8.25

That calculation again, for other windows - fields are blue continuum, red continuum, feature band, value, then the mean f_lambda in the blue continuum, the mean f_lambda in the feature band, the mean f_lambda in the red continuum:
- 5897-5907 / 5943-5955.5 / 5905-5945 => -2.2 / 8.73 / 9.47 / 9.25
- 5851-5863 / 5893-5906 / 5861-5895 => 2.3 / 9.28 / 8.14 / 8.14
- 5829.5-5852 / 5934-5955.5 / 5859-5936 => 5.4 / 9.2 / 8.67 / 9.42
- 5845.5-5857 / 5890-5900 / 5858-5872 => 1.6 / 9.86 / 7.99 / 7.23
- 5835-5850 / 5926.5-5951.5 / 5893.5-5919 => 1.1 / 8.77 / 8.93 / 9.63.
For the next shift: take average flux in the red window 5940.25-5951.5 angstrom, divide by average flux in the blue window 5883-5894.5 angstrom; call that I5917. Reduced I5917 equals 1.3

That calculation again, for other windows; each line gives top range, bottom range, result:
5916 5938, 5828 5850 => 1.05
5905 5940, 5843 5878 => 1.06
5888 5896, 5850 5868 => 0.81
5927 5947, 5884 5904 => 1.28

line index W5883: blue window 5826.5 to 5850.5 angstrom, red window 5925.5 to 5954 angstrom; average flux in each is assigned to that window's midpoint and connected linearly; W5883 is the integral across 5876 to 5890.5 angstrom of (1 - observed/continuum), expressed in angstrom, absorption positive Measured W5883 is 1.8 angstrom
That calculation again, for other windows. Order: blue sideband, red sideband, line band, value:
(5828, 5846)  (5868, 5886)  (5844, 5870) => 0.5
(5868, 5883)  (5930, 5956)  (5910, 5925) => 0.6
